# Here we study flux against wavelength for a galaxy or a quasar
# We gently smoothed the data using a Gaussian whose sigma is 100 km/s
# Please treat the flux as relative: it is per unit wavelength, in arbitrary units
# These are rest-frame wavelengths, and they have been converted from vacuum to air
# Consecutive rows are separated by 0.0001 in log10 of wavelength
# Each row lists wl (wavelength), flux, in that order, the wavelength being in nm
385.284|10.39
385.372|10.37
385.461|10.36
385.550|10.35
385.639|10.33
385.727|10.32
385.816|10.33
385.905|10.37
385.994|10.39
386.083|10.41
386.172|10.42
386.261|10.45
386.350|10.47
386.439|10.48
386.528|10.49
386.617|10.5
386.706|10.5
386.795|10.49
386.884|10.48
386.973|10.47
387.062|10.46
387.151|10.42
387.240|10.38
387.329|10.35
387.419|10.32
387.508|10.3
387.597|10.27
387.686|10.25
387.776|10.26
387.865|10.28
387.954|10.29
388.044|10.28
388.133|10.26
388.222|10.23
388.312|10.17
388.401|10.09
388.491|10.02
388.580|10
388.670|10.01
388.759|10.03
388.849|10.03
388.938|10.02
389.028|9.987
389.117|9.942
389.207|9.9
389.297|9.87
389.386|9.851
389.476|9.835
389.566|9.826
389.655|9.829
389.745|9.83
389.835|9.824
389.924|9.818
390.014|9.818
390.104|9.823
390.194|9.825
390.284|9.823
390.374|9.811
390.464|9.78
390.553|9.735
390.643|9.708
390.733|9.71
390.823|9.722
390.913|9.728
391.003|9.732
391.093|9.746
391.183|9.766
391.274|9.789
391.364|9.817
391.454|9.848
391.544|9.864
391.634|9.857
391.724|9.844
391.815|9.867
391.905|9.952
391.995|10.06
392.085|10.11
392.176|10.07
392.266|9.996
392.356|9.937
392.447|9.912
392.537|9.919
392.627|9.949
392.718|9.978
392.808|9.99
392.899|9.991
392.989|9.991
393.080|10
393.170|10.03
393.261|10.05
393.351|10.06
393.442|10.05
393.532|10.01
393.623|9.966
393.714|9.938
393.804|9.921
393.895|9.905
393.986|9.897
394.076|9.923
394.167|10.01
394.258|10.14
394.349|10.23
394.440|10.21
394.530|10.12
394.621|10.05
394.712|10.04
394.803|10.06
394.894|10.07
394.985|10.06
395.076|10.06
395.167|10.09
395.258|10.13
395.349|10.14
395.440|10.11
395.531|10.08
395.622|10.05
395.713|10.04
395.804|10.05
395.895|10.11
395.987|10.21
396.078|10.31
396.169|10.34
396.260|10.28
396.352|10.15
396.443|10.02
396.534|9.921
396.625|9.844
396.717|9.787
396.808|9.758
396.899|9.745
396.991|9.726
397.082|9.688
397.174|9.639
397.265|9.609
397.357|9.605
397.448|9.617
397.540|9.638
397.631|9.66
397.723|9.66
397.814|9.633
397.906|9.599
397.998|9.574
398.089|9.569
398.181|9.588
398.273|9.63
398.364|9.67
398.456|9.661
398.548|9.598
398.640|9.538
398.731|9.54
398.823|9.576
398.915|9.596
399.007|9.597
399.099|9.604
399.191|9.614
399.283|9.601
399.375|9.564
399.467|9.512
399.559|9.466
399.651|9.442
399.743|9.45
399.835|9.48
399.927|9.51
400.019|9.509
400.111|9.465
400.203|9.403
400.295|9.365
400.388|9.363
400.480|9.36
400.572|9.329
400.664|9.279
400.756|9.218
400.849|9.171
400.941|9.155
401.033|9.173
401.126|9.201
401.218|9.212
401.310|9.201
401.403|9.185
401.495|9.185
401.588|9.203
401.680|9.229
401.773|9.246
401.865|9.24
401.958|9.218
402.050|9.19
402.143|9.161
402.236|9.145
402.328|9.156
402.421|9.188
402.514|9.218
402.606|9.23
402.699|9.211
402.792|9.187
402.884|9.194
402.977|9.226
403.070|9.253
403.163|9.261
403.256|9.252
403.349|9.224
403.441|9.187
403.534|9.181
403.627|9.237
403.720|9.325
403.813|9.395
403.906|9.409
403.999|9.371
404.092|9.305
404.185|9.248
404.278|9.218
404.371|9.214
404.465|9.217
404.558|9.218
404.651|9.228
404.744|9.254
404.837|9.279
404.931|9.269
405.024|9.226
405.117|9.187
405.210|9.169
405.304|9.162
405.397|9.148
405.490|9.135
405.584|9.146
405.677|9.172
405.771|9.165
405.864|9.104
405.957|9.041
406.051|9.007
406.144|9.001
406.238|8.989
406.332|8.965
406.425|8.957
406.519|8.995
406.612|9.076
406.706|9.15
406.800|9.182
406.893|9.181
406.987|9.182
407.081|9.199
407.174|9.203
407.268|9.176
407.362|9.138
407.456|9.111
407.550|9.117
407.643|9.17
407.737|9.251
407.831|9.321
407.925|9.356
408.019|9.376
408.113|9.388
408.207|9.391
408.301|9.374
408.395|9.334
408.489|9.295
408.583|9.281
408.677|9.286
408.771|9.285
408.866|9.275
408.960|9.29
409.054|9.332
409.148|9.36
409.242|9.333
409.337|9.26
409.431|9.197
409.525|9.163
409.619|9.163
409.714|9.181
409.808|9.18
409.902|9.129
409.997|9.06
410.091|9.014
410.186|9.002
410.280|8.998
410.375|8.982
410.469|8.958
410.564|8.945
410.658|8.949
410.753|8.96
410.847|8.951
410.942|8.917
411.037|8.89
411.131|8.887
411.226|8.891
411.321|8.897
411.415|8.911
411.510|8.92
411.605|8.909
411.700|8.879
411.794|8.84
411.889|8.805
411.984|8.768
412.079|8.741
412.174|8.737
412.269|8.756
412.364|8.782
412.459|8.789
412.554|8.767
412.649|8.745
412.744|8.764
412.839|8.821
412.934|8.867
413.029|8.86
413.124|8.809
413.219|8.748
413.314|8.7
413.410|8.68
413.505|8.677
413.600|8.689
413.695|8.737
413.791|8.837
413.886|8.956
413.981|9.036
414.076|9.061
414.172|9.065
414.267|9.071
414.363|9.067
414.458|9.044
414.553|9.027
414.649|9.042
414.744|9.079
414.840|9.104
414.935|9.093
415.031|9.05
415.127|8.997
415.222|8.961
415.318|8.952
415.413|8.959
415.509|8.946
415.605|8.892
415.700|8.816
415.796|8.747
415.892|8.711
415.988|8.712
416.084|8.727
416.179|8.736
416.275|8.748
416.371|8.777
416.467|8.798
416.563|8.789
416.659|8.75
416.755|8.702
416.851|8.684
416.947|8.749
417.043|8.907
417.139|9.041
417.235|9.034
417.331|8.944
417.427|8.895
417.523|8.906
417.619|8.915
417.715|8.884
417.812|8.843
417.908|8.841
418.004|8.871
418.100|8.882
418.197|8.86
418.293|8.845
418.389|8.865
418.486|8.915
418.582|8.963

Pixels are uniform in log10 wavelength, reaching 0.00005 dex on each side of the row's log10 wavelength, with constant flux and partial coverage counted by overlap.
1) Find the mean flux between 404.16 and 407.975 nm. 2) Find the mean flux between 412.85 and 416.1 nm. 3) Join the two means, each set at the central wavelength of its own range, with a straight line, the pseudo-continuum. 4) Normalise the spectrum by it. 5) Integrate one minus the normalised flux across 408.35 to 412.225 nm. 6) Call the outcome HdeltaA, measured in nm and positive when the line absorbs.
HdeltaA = -0.01 nm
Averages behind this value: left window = 9.16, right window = 8.9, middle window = 9.05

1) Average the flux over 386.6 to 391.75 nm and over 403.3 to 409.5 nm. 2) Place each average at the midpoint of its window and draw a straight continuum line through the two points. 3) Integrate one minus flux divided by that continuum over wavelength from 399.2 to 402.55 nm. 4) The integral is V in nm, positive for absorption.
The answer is 0.06 nm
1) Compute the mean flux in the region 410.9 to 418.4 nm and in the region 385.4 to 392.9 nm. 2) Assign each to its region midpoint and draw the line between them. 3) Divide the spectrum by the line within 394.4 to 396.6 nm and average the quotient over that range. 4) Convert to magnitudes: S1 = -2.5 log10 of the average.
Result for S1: -0.04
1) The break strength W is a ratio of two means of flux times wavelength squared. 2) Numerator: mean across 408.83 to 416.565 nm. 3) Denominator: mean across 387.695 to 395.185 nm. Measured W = 1.0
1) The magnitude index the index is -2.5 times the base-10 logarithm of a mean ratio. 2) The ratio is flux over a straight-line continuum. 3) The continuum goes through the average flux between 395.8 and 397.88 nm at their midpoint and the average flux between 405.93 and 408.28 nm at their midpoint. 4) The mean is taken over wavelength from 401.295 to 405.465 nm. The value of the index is 0.02 mag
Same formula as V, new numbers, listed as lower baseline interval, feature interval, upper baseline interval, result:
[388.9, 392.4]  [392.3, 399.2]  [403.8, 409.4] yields -0.18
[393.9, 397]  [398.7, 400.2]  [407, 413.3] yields 0.04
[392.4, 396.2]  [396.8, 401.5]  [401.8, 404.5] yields 0.05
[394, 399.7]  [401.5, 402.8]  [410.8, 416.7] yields 0.05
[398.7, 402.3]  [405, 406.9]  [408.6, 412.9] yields 0.01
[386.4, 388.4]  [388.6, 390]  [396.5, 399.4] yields 0.04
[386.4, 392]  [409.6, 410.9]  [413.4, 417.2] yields 0.01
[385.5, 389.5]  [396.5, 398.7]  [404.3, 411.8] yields 0.01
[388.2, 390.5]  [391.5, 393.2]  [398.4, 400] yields -0.03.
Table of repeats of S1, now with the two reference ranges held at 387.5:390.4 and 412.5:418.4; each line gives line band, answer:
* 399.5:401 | 0.02 mag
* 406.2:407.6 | 0.02 mag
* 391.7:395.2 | -0.02 mag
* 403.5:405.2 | 0.01 mag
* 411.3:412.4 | 0.02 mag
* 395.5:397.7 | -0.02 mag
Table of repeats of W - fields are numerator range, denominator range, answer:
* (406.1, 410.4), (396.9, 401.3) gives 1.01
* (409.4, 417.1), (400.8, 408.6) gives 1.01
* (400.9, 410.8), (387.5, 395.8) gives 0.99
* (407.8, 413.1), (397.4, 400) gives 1.00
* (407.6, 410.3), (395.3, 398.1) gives 0.99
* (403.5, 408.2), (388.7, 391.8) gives 1.01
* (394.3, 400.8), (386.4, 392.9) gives 1.01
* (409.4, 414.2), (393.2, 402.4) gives 0.98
